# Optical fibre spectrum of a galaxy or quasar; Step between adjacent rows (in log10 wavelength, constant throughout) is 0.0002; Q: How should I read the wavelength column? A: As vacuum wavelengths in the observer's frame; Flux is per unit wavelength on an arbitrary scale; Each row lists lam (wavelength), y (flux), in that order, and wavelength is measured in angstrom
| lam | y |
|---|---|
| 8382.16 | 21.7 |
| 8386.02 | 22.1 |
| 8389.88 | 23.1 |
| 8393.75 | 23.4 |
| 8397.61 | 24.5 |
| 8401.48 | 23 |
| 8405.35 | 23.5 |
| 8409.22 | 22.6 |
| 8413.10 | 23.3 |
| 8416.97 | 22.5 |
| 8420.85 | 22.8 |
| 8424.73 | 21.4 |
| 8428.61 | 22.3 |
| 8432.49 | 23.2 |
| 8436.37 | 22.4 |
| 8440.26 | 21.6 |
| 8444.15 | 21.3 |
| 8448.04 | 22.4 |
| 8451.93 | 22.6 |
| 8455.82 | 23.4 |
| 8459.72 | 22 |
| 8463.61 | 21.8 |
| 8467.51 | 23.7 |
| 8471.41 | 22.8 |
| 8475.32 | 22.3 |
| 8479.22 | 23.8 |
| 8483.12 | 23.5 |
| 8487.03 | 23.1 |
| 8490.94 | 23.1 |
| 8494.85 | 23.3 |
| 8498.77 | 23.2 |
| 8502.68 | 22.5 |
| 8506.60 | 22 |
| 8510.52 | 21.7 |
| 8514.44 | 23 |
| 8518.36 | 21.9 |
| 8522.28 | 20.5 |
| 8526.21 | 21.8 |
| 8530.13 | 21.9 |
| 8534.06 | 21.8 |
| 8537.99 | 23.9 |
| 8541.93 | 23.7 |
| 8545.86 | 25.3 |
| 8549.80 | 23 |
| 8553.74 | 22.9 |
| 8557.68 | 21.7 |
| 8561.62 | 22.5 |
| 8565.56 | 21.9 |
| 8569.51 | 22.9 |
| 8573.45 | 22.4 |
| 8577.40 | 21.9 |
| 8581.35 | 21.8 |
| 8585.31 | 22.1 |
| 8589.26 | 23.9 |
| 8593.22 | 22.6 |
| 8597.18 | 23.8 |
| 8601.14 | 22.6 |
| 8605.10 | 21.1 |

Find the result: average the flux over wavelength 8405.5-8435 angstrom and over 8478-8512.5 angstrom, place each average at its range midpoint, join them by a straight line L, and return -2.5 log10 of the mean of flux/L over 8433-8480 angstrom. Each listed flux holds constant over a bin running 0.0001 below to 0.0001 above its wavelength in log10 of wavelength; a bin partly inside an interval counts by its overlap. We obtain 0.01 mag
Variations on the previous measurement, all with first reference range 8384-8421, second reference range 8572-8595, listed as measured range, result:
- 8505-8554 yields 0.00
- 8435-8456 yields 0.04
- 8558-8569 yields 0.01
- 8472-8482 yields -0.01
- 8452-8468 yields 0.01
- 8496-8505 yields 0.00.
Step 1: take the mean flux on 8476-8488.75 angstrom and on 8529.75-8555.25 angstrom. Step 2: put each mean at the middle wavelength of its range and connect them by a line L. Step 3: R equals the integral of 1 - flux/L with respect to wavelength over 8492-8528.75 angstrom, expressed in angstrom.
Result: 1.7 angstrom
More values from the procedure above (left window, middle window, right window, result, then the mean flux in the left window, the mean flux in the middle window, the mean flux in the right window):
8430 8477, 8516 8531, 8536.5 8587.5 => 0.7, 22.5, 21.5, 22.8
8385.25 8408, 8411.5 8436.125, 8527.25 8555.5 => 0.8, 23.3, 22.6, 23.2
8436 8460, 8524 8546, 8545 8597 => -0.3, 22.2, 22.9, 22.7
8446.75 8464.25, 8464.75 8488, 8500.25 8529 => -0.9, 22.5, 23.2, 21.9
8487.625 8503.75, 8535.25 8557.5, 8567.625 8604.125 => -0.7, 23.1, 23.5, 22.6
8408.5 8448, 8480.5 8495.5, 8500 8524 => -0.8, 22.3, 23.3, 22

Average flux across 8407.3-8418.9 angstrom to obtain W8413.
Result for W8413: 22.8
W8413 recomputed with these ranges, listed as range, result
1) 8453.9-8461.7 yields 22.7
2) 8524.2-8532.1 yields 21.8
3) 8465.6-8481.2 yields 23.2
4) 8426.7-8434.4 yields 22.8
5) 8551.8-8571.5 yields 22.4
